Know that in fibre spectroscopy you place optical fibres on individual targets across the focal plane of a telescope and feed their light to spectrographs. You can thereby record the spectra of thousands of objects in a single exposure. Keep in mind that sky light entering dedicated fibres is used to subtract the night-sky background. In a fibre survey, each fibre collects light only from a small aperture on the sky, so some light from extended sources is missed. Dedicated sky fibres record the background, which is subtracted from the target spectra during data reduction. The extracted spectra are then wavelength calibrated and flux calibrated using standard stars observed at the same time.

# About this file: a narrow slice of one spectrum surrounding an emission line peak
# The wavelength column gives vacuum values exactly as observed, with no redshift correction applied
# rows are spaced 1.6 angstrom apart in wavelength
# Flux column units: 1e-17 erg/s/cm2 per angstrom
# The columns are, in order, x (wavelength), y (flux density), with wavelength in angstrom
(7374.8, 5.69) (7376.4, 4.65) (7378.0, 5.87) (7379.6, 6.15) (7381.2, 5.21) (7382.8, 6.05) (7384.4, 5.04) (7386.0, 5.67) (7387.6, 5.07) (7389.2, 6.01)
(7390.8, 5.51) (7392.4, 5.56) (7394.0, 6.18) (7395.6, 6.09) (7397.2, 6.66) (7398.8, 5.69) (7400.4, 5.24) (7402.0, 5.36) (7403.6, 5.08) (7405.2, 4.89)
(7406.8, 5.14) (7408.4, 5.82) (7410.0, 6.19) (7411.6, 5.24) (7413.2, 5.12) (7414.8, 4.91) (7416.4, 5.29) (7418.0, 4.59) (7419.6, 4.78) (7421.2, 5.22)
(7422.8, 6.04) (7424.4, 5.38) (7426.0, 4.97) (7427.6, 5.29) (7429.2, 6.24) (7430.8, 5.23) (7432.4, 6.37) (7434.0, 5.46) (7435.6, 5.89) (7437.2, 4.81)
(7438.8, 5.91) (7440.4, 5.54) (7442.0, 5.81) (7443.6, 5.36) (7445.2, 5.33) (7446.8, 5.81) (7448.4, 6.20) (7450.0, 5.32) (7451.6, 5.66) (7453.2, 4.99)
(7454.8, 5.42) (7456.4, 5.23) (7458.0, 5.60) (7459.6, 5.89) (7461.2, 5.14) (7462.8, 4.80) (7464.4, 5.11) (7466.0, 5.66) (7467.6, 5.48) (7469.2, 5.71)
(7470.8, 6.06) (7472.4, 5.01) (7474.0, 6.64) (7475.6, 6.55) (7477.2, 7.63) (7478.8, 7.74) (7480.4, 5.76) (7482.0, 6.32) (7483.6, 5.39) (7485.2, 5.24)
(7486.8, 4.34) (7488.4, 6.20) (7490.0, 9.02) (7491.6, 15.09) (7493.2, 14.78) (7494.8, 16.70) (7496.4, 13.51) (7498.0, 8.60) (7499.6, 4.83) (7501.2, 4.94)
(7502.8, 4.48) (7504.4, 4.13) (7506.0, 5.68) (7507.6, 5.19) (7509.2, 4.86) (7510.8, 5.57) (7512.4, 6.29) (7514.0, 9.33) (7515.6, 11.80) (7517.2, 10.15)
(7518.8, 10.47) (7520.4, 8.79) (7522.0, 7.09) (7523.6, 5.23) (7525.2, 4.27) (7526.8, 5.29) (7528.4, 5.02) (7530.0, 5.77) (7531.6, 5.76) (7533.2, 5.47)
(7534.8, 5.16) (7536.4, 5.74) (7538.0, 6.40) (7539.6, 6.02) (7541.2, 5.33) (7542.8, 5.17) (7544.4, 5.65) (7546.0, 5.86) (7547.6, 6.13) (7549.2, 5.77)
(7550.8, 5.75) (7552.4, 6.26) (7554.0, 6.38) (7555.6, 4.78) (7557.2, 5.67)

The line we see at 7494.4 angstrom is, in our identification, Halpha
